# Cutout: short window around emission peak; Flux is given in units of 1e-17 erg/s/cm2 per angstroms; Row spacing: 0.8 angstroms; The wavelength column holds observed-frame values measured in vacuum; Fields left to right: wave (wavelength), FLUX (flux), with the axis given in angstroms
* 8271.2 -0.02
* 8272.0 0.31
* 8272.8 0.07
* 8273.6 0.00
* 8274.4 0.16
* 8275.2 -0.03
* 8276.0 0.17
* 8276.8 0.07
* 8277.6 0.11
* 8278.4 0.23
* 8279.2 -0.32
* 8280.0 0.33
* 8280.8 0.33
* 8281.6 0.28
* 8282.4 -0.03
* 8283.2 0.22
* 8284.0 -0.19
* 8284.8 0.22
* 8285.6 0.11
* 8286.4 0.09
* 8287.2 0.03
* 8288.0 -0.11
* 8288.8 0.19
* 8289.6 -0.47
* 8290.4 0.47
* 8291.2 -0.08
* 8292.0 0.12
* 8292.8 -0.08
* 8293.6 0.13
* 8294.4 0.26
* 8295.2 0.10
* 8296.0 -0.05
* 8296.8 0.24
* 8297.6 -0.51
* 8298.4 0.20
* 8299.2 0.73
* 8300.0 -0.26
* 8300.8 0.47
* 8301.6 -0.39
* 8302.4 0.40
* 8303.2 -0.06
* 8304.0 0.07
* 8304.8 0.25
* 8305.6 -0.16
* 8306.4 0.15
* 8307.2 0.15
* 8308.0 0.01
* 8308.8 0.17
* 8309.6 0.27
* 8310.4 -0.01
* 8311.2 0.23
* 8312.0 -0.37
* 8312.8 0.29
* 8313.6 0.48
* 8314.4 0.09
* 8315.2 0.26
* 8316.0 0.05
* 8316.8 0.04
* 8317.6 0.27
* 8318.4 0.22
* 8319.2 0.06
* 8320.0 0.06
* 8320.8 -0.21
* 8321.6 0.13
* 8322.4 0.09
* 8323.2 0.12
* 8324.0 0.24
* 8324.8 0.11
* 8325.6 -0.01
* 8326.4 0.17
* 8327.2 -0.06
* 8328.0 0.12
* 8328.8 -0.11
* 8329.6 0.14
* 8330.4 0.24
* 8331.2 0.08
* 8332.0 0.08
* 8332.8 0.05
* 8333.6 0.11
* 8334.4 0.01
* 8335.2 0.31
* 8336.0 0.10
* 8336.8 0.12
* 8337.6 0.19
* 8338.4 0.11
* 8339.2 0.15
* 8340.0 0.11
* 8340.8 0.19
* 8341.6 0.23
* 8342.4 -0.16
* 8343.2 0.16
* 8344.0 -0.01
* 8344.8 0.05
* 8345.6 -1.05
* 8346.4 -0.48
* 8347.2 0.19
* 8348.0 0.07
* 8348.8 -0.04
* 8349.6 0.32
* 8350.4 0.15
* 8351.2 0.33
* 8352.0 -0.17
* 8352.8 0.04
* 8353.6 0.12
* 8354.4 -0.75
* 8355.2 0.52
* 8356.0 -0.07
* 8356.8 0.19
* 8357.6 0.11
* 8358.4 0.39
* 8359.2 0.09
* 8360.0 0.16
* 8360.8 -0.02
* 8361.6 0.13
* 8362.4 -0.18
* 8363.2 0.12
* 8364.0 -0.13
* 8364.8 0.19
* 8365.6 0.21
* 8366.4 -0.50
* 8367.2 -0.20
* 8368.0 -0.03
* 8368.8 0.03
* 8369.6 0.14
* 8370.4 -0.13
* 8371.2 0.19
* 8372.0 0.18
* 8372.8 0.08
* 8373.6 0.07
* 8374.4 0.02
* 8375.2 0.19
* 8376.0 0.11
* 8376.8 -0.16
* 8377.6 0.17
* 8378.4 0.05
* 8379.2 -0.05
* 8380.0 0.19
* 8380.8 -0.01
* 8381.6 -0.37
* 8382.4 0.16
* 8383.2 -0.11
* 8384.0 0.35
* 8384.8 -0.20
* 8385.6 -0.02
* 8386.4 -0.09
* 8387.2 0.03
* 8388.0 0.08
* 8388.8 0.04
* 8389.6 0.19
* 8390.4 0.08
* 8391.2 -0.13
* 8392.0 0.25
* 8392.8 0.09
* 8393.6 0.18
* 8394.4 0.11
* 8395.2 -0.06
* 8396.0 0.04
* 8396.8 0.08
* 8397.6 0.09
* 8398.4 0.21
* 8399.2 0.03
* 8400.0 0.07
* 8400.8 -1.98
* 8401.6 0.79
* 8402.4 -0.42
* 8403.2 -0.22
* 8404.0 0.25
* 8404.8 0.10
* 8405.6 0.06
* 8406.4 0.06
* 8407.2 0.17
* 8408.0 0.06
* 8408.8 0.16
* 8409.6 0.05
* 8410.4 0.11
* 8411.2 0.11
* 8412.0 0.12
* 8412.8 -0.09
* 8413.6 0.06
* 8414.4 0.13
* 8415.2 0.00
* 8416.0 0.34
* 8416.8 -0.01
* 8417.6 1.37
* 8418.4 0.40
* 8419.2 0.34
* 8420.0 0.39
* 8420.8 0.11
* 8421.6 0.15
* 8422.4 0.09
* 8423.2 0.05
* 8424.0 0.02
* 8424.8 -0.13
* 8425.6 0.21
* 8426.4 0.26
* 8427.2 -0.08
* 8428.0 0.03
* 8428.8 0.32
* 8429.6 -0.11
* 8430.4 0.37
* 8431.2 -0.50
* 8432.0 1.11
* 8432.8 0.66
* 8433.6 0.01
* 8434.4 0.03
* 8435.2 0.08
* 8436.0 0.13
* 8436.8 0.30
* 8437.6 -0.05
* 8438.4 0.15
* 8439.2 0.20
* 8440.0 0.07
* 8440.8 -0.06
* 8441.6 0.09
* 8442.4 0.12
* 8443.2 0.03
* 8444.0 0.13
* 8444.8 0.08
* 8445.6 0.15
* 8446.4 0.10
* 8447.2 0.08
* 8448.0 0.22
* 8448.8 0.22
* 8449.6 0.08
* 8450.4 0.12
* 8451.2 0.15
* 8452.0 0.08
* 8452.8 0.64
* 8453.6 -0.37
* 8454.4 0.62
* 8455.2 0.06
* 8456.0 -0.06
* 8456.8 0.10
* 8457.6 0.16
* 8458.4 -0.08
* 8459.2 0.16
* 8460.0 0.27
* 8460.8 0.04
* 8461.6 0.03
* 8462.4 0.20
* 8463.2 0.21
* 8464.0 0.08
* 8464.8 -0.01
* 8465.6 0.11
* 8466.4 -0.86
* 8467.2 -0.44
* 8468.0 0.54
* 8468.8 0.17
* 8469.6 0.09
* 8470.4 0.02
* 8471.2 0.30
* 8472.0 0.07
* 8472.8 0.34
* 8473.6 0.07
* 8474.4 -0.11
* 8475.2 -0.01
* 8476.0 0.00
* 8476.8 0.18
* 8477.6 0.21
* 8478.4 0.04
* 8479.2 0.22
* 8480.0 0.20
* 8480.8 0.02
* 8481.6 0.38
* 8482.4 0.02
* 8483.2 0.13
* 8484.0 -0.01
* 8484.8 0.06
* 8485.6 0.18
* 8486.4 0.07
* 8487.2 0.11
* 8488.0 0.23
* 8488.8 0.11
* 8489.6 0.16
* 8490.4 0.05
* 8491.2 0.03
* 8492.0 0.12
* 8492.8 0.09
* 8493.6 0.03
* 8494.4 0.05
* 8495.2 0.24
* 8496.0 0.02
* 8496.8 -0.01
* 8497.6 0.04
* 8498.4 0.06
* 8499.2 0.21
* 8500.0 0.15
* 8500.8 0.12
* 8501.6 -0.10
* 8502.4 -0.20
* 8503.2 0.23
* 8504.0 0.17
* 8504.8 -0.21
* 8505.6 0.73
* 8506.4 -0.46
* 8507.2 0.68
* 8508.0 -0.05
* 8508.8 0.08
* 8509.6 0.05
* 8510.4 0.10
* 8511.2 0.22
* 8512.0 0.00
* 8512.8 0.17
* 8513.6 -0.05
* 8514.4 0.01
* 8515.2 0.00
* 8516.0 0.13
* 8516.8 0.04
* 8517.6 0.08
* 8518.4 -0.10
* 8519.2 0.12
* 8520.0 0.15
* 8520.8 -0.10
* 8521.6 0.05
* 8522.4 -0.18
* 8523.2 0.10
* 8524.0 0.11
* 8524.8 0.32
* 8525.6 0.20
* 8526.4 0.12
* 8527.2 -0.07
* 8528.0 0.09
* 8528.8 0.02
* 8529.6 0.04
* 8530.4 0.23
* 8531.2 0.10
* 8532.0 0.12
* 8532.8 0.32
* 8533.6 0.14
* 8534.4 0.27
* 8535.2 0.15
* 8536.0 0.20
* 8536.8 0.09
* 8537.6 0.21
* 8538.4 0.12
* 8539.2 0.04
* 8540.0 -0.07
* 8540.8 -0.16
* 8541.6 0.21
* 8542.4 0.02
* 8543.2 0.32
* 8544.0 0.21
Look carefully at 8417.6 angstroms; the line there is H-gamma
